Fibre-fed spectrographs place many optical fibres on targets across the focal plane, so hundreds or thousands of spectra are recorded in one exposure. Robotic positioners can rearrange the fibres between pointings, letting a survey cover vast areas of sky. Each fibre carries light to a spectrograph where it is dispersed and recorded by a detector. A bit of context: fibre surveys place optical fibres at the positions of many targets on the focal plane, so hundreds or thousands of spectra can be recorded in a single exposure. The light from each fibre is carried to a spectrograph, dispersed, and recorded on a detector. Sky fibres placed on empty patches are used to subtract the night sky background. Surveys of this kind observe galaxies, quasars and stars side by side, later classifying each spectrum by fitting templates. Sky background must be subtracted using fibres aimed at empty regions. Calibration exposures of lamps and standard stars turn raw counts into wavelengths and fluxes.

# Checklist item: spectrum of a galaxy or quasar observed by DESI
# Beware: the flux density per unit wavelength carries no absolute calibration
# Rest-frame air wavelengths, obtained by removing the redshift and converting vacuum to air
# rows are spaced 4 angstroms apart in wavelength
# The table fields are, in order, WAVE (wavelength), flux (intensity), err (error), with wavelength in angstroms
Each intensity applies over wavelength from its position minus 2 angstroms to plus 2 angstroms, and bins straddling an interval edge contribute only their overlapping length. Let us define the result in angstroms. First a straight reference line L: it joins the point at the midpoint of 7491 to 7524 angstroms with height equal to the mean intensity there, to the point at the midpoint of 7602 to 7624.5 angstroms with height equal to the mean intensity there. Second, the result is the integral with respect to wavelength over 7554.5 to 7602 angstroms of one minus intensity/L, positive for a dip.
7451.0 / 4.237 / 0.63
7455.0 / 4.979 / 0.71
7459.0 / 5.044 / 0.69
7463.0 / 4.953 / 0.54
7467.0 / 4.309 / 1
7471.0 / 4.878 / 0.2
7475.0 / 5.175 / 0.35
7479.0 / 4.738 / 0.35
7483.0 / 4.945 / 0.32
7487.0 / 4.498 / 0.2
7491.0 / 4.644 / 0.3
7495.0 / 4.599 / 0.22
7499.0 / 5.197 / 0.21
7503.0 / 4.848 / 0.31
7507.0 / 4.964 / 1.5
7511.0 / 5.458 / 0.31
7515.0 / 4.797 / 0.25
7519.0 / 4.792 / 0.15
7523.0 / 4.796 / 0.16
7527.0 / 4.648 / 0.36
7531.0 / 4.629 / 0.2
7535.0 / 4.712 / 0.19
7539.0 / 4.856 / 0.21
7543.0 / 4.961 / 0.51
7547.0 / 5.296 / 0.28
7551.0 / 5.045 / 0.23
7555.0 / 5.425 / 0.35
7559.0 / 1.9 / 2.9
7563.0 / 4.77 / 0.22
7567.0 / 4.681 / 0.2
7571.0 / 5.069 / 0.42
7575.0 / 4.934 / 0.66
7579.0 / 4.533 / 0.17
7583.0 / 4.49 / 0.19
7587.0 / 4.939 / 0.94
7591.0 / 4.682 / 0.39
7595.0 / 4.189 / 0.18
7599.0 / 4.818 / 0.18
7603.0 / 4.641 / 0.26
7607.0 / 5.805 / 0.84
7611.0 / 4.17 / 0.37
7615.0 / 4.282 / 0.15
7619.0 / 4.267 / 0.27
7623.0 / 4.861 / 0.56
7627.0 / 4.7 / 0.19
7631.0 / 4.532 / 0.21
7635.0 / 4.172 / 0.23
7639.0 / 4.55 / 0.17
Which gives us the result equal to 2.4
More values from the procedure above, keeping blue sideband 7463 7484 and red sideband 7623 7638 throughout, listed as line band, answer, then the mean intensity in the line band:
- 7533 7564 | 0.4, 4.62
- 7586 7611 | -1.1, 4.79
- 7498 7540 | -1.3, 4.87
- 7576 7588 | -0.1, 4.65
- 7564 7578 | -0.7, 4.86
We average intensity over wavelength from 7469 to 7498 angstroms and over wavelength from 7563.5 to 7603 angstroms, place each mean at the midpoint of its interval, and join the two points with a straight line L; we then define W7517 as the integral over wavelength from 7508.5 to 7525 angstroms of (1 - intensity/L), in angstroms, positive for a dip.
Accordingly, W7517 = -0.7 angstroms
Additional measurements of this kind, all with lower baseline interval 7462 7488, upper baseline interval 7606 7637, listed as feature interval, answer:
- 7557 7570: 2.1 angstroms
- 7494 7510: -0.7 angstroms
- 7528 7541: -0.1 angstroms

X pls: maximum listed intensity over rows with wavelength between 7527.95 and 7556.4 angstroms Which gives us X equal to 5.425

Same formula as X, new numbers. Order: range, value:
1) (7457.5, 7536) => 5.458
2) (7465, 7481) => 5.175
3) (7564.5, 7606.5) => 5.069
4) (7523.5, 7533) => 4.648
